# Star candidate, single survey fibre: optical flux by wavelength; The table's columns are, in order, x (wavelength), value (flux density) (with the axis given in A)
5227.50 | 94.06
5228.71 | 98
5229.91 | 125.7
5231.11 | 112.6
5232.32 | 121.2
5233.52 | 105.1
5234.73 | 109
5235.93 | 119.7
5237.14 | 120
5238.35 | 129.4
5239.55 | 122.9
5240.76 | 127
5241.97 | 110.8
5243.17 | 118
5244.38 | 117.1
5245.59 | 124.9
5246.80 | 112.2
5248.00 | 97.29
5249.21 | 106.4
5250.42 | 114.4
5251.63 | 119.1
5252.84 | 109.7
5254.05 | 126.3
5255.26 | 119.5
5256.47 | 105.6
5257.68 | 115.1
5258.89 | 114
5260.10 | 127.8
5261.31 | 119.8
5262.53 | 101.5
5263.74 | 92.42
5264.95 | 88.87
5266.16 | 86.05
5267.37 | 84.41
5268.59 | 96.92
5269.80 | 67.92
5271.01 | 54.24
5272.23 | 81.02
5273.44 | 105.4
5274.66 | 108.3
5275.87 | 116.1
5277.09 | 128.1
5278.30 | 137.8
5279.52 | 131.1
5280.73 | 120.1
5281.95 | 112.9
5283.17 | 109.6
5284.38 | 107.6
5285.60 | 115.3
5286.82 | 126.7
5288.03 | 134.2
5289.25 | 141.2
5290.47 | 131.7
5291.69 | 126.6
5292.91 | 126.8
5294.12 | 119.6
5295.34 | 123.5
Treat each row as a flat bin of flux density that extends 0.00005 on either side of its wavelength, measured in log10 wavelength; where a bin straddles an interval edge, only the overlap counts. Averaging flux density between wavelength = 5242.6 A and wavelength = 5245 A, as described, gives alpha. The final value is 117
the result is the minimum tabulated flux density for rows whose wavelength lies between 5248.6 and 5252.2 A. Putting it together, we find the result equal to 106.4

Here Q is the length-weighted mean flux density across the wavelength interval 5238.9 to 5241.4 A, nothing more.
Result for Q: 125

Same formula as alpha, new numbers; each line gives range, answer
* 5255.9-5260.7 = 116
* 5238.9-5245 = 119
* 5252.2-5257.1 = 115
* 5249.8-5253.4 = 114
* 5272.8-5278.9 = 119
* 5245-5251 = 111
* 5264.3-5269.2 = 89.1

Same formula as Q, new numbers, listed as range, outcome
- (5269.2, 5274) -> 76.9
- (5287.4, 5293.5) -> 132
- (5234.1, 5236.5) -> 114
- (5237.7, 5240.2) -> 126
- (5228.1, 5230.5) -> 112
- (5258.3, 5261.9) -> 121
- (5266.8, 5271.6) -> 75.9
